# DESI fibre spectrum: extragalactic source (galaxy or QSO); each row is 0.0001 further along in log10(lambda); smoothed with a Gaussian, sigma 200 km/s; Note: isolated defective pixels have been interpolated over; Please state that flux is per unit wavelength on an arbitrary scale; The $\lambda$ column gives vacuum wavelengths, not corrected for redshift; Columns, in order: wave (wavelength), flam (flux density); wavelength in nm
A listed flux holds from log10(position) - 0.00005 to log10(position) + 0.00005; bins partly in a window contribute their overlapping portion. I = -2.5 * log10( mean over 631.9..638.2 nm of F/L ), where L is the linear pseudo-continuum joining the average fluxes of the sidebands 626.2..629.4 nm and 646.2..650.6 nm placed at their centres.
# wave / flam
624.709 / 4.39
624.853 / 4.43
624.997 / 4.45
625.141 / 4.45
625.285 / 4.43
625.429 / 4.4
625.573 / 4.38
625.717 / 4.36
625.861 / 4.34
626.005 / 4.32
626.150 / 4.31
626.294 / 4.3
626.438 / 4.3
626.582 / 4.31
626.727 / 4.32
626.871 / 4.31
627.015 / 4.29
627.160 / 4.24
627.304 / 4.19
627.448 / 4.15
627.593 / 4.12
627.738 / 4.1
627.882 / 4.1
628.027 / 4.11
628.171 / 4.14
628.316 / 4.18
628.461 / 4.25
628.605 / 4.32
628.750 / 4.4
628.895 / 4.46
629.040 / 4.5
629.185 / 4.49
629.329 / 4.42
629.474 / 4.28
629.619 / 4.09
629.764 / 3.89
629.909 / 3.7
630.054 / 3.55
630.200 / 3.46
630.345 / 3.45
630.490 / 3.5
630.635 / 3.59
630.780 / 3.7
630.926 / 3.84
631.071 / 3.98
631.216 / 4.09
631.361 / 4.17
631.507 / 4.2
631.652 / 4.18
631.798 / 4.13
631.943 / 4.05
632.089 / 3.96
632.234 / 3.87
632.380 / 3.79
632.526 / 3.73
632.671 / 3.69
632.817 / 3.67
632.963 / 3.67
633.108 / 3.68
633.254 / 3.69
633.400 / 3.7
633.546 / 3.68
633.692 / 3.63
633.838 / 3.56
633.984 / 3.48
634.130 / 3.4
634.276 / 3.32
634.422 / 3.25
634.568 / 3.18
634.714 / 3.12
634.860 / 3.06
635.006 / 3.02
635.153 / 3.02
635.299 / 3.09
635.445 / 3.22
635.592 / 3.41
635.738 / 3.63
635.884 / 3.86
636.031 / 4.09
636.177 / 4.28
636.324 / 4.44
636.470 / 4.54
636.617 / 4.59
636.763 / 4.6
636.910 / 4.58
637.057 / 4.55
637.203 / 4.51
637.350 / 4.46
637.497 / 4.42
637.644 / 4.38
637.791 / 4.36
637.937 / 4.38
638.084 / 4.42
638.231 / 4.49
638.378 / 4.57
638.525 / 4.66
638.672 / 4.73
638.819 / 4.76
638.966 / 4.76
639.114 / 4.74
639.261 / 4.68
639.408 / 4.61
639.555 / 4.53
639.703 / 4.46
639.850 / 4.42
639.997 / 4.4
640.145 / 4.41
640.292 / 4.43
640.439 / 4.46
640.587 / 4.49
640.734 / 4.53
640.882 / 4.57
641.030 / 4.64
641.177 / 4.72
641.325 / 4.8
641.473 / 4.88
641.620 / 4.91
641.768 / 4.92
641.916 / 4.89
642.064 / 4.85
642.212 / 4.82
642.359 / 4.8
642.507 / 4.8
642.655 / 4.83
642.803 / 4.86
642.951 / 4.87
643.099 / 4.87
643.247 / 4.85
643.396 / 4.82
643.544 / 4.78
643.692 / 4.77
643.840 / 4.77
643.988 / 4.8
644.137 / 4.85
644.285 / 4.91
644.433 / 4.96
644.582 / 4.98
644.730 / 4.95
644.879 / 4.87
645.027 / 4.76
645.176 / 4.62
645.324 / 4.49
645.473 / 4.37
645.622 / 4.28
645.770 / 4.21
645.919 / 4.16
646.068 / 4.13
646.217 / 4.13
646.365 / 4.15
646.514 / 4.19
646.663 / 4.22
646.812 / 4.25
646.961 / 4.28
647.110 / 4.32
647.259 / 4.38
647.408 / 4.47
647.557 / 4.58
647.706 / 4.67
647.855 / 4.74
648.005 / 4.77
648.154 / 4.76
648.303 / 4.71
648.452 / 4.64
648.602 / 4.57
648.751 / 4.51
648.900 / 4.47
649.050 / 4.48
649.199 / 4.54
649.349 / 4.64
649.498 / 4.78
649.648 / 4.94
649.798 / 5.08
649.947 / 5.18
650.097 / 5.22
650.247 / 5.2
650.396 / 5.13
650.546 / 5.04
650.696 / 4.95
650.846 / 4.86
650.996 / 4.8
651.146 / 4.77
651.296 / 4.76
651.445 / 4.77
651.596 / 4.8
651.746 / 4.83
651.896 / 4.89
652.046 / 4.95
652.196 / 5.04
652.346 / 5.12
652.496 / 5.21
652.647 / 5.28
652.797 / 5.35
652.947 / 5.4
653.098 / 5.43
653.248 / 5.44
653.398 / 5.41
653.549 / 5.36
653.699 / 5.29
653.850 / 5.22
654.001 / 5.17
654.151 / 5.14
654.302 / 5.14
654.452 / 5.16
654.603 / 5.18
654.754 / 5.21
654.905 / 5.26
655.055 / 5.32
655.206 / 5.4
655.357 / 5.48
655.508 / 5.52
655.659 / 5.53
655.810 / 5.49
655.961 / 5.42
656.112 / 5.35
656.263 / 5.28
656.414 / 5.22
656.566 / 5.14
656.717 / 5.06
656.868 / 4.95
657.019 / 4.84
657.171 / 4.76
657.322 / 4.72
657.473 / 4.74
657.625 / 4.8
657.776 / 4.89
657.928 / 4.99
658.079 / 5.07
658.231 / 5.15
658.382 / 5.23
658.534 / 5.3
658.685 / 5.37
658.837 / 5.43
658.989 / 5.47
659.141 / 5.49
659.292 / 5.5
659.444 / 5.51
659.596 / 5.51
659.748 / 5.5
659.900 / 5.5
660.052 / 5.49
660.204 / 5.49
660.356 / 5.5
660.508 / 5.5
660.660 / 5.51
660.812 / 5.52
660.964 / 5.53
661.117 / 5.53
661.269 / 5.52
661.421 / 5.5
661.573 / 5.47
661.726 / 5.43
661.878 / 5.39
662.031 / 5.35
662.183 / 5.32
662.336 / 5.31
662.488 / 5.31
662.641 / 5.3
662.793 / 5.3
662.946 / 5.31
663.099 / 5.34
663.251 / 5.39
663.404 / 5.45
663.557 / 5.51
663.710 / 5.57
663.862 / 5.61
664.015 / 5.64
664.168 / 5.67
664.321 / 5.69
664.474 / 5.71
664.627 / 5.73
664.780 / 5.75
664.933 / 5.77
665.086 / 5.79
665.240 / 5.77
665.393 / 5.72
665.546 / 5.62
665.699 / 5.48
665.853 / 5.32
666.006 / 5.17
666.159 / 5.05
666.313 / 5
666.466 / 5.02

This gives 0.15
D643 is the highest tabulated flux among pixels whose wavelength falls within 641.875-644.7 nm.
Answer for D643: 4.98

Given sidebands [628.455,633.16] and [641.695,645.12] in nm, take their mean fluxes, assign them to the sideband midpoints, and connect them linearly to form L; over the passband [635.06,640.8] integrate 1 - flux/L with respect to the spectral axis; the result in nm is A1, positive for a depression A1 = 0.179 nm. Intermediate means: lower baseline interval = 3.96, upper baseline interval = 4.85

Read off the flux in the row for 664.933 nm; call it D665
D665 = 5.77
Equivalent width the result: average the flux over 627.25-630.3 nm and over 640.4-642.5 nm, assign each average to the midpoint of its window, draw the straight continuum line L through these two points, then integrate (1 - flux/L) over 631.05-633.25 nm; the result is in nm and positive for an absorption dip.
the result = 0.19 nm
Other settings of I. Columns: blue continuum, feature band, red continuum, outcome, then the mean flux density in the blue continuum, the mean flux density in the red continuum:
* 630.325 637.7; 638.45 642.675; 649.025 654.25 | -0.10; 3.82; 5.05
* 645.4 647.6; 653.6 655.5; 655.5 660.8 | -0.06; 4.27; 5.26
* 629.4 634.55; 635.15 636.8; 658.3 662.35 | 0.02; 3.75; 5.45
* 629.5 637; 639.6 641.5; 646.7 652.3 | -0.09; 3.75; 4.75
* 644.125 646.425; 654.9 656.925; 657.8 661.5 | -0.03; 4.55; 5.41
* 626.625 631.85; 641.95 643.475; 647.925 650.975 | -0.06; 4.08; 4.82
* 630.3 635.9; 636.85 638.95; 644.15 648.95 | -0.15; 3.62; 4.52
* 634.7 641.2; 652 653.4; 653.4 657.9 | -0.05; 4.28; 5.17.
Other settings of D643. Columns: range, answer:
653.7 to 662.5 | 5.53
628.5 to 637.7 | 4.6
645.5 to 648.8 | 4.77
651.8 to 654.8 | 5.44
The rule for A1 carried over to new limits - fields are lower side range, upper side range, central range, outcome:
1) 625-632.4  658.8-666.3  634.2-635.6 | 0.39 nm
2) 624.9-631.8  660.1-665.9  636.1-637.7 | 0.00 nm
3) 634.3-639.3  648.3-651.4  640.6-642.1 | -0.14 nm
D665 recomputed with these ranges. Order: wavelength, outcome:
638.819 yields 4.76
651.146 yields 4.77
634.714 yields 3.12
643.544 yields 4.78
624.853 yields 4.43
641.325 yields 4.8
